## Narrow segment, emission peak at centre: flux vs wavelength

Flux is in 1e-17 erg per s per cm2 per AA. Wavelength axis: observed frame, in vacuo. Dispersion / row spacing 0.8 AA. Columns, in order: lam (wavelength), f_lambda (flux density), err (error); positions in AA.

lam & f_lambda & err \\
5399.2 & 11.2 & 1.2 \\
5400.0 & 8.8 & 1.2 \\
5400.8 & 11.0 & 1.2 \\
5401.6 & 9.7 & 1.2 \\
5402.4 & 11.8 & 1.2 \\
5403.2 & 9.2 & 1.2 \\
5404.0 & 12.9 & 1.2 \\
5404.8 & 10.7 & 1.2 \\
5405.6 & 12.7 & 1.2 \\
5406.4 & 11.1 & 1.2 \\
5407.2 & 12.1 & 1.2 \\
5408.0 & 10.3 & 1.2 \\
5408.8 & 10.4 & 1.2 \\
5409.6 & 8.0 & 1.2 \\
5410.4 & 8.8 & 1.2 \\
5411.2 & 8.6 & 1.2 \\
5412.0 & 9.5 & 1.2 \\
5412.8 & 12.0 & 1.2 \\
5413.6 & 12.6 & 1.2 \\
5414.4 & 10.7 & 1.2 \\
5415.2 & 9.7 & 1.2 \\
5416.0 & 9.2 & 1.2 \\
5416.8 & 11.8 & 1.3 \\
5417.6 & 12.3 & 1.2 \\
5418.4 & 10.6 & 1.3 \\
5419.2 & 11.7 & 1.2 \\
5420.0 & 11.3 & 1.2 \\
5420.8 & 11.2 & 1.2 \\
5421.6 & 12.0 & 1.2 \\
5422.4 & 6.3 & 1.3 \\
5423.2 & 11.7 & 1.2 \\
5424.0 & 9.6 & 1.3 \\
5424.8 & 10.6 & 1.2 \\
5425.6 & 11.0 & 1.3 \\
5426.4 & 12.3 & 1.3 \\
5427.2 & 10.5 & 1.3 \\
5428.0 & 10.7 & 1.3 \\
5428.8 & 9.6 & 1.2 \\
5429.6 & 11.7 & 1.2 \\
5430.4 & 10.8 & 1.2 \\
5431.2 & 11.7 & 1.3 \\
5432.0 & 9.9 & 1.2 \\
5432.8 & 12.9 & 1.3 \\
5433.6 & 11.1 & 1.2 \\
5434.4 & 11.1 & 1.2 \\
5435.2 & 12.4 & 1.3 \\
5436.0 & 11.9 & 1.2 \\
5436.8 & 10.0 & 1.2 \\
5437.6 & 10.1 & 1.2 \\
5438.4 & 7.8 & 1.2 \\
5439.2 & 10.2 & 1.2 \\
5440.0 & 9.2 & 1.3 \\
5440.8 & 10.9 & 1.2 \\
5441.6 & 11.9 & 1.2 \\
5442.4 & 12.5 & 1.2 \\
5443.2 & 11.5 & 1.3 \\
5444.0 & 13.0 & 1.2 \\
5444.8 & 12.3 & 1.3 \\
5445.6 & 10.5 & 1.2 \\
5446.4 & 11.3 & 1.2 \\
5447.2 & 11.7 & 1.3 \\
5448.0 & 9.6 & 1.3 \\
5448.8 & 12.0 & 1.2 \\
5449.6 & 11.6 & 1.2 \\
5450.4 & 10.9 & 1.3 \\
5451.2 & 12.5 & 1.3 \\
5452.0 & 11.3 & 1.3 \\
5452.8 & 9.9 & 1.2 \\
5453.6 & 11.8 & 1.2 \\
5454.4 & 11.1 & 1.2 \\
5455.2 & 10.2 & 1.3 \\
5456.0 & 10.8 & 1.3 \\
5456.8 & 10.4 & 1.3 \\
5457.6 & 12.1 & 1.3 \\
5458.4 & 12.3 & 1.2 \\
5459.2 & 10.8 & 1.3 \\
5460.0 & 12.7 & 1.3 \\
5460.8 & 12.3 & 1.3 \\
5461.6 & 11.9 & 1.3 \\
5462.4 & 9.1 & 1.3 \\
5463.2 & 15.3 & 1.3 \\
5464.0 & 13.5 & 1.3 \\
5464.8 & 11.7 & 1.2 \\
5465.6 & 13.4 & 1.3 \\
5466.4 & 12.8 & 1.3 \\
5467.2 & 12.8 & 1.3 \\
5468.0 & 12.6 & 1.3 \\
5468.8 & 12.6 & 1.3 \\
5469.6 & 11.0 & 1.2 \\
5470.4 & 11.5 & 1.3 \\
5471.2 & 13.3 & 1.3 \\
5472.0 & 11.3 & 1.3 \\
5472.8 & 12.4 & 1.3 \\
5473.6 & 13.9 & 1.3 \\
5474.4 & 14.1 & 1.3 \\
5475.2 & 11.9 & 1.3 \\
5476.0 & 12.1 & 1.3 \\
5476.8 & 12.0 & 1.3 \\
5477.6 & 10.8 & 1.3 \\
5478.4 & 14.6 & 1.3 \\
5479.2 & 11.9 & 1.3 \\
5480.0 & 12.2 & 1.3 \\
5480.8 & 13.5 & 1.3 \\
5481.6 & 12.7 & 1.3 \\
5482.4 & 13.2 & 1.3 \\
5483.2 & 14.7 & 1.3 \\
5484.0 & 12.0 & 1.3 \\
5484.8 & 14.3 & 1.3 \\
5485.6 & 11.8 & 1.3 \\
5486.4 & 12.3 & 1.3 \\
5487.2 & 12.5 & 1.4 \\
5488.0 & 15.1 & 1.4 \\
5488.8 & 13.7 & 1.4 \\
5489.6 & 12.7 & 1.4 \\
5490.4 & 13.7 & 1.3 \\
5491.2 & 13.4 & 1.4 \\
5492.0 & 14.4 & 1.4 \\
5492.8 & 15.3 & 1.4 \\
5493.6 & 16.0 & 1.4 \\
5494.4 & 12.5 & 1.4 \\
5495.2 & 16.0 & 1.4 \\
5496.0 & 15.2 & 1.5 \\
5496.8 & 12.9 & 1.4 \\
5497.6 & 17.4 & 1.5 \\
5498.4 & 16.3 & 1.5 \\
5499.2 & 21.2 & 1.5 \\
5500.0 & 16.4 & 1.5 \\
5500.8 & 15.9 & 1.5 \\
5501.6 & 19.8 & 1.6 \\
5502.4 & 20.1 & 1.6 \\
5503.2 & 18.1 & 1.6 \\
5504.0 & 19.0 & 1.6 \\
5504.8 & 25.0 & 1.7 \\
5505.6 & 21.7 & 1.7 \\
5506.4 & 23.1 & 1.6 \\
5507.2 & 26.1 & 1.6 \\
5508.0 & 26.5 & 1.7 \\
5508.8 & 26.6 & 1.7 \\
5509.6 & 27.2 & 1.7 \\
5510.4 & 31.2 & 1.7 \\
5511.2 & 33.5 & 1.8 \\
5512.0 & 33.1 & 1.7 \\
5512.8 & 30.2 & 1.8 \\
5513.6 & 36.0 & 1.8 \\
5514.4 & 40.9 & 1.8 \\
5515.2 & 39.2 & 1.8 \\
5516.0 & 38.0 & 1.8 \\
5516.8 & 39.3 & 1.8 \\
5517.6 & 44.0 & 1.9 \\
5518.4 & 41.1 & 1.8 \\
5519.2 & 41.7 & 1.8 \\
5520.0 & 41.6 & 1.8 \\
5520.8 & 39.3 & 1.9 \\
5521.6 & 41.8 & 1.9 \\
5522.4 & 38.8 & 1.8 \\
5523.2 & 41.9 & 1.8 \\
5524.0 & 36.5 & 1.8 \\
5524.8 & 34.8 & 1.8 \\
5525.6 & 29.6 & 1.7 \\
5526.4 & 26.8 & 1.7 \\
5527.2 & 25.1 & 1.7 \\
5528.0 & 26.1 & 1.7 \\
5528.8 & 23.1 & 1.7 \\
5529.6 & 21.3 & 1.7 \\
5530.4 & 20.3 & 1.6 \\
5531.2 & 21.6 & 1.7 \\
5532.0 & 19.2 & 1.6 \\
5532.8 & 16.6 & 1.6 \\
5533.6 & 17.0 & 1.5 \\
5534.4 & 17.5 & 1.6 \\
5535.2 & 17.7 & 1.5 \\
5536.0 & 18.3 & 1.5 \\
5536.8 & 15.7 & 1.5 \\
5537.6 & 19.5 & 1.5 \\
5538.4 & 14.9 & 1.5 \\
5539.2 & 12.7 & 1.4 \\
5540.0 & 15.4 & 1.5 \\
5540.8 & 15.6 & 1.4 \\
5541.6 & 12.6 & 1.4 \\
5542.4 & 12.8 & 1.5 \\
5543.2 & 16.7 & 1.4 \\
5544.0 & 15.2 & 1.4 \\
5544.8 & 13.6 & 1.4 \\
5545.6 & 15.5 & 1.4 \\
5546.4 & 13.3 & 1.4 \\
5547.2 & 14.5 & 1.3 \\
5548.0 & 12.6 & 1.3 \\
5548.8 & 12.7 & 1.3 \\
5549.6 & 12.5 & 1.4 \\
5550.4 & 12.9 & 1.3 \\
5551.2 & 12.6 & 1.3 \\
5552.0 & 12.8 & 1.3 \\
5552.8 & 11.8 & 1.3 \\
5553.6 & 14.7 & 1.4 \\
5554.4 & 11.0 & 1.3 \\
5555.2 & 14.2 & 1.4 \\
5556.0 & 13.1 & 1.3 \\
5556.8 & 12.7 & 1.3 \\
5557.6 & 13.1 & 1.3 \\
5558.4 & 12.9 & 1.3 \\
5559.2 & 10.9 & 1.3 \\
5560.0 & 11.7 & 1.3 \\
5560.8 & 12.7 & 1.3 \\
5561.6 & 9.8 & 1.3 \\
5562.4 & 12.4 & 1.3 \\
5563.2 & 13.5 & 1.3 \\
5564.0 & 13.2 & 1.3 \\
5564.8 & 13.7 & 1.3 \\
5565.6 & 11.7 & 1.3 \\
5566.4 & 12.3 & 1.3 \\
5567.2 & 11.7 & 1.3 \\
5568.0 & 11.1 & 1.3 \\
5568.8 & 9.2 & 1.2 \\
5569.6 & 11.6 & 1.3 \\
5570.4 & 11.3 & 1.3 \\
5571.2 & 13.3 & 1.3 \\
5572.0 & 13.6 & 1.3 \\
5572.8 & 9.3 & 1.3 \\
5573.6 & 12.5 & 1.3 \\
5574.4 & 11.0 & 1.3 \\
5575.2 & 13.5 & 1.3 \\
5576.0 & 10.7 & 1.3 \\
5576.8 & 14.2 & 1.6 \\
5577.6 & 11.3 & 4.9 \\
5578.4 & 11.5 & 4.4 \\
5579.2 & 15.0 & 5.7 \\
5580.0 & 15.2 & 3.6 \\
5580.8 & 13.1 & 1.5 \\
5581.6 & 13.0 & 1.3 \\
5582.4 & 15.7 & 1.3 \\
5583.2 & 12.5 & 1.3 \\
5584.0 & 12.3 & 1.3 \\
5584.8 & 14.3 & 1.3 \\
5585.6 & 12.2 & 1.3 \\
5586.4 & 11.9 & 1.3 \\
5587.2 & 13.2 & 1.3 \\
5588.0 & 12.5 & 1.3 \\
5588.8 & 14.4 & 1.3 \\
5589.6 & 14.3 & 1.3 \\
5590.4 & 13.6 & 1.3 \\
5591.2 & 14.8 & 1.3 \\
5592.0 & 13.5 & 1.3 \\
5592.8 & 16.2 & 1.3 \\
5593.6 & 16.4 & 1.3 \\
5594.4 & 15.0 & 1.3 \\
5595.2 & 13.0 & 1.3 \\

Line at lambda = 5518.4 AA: H-beta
